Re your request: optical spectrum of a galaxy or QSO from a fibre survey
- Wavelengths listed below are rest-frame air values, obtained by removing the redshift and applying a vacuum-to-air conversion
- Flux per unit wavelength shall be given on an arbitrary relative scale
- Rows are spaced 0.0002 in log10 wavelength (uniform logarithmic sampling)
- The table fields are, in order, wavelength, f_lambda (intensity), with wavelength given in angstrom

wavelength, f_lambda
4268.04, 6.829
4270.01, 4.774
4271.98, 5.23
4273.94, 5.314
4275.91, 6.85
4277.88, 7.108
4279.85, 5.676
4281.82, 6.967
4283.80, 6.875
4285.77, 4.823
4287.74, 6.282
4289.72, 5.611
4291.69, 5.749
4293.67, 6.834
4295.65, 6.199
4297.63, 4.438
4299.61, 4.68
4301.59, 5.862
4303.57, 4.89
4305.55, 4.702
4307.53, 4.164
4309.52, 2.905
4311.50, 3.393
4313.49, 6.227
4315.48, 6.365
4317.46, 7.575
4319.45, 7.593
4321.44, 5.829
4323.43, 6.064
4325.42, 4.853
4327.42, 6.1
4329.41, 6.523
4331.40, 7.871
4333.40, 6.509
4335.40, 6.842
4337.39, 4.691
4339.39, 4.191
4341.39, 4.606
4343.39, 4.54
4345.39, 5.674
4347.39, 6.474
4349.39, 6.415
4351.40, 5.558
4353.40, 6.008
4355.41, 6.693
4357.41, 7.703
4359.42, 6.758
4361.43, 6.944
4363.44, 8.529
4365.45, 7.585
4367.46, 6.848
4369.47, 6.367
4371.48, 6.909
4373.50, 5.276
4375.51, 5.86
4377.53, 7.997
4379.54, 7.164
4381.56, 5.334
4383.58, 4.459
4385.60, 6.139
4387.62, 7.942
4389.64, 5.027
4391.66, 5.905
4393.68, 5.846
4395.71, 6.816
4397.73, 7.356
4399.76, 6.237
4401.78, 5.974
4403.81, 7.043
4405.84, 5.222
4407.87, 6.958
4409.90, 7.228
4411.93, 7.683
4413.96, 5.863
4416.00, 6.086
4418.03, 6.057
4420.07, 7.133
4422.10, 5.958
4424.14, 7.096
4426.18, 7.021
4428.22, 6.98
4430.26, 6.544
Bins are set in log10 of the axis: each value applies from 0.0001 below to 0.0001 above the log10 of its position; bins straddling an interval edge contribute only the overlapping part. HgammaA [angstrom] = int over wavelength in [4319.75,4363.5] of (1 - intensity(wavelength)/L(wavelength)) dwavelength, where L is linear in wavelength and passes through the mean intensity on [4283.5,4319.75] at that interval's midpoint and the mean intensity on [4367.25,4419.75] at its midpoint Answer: -1.94 angstrom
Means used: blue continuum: 5.47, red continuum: 6.37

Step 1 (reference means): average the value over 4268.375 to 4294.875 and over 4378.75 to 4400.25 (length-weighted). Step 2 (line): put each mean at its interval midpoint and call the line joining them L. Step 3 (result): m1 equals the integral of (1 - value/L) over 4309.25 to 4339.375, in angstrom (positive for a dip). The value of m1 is 0.6 angstrom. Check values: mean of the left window 6.03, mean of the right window 6.19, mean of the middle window 5.97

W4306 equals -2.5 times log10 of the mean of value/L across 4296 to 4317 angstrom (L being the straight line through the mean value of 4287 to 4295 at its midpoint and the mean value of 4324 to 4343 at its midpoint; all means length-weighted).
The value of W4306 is 0.22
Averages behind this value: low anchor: 6.11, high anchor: 5.76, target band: 4.88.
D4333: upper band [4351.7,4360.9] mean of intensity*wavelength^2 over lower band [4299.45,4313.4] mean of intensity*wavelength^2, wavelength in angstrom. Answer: 1.53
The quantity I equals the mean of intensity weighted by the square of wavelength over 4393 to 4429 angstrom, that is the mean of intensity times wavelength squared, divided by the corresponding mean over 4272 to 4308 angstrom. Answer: 1.22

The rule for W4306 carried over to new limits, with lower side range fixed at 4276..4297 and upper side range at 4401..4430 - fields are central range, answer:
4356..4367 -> -0.16 mag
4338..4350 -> 0.21 mag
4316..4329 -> -0.01 mag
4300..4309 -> 0.29 mag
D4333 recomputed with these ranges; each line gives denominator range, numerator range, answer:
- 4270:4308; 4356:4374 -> 1.28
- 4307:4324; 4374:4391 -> 1.14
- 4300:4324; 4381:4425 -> 1.22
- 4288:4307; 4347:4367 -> 1.30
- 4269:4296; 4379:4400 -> 1.08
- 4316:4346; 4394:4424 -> 1.14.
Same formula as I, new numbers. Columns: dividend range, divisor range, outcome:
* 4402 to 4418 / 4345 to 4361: 1.04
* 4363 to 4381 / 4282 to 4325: 1.27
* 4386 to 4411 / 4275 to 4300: 1.13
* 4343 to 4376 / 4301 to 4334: 1.16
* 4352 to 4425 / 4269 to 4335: 1.18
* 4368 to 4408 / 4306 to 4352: 1.14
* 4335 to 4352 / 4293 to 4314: 1.13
